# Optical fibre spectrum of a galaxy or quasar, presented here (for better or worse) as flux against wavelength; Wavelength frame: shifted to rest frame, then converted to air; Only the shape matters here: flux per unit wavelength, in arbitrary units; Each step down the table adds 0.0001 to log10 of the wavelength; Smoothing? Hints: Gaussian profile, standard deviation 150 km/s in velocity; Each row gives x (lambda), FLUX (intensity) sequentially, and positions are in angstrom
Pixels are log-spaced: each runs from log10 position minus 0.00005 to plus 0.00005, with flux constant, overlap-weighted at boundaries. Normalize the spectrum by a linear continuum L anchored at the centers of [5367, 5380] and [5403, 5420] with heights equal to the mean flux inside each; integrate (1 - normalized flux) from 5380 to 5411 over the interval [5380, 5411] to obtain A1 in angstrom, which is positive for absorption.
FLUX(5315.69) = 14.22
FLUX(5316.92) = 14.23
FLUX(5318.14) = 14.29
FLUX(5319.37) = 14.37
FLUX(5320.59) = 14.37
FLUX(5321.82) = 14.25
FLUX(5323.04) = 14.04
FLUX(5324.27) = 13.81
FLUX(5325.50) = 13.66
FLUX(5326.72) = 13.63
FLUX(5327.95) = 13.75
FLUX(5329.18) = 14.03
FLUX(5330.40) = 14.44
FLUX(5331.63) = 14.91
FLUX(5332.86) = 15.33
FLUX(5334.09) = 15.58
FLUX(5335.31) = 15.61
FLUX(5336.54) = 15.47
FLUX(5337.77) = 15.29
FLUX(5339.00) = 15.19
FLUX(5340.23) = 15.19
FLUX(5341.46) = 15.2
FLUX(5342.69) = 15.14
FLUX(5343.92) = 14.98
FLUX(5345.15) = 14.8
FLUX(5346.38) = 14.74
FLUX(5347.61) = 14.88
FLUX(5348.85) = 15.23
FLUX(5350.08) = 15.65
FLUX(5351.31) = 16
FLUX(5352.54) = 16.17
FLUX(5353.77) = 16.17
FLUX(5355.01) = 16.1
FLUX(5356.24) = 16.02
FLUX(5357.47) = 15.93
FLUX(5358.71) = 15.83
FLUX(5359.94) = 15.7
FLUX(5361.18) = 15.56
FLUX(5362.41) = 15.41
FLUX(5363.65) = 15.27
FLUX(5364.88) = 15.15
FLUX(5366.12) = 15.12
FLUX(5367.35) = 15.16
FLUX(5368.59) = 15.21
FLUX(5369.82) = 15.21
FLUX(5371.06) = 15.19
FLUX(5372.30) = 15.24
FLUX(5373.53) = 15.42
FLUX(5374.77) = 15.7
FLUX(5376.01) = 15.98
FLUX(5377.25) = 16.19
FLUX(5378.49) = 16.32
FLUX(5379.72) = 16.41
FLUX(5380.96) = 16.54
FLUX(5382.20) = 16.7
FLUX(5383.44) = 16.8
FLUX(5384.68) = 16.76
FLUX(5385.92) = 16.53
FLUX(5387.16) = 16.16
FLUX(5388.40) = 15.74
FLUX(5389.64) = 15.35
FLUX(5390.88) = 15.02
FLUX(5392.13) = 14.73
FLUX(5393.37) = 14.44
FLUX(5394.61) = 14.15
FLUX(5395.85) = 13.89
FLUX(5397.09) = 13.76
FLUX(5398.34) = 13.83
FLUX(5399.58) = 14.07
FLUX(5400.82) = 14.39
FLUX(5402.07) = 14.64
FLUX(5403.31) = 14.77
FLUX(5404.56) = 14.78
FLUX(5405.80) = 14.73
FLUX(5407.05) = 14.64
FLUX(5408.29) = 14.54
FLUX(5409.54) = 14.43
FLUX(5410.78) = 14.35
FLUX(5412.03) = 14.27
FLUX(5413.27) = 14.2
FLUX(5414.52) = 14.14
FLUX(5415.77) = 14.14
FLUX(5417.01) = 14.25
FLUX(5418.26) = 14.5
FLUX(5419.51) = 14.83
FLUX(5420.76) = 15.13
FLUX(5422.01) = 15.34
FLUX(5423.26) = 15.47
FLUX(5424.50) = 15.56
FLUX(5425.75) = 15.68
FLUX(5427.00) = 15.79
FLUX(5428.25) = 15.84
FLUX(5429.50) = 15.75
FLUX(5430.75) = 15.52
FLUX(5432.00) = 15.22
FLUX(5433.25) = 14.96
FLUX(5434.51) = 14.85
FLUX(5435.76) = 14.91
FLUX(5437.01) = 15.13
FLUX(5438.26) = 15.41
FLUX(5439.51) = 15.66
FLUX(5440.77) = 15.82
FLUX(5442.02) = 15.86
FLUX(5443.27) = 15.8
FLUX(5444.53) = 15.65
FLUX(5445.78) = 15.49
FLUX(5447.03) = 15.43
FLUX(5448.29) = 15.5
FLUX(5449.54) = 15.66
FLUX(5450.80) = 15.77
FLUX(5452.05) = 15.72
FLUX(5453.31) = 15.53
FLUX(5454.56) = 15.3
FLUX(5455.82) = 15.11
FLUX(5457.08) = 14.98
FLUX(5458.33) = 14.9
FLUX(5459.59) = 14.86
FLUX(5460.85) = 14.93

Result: -0.2 angstrom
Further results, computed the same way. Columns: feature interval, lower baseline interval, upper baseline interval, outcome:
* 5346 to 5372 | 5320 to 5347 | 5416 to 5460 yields -1.15 angstrom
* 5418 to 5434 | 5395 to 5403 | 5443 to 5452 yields -0.44 angstrom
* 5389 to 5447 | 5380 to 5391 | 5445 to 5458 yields 3.39 angstrom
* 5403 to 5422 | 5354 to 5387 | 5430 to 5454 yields 1.32 angstrom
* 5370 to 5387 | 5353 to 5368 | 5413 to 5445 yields -0.66 angstrom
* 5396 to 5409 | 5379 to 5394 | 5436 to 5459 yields 1.17 angstrom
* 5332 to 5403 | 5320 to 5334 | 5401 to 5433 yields -4.24 angstrom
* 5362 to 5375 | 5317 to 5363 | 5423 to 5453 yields -0.07 angstrom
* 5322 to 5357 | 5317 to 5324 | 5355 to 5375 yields -0.62 angstrom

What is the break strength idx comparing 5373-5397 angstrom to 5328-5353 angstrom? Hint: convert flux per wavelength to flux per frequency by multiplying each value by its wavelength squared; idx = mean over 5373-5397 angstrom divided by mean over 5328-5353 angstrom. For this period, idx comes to 1.05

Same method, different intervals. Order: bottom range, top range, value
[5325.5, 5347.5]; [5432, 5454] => 1.08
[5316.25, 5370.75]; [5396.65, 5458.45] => 1.03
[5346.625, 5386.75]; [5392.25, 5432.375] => 0.95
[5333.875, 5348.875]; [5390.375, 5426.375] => 0.99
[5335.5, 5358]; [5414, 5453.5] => 1.02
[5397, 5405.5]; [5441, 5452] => 1.11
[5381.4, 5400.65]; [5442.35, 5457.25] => 1.04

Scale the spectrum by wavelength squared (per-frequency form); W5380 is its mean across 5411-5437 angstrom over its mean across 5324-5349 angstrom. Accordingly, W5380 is 1.05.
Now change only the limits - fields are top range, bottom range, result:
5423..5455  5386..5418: 1.08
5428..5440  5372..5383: 0.97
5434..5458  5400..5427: 1.06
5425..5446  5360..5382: 1.02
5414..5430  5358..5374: 1.01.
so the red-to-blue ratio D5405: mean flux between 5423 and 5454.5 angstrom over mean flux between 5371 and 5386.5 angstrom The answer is 1.0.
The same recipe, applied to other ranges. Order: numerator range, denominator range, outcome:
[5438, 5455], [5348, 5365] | 0.99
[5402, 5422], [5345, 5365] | 0.93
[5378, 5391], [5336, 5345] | 1.07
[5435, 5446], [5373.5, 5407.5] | 1.01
